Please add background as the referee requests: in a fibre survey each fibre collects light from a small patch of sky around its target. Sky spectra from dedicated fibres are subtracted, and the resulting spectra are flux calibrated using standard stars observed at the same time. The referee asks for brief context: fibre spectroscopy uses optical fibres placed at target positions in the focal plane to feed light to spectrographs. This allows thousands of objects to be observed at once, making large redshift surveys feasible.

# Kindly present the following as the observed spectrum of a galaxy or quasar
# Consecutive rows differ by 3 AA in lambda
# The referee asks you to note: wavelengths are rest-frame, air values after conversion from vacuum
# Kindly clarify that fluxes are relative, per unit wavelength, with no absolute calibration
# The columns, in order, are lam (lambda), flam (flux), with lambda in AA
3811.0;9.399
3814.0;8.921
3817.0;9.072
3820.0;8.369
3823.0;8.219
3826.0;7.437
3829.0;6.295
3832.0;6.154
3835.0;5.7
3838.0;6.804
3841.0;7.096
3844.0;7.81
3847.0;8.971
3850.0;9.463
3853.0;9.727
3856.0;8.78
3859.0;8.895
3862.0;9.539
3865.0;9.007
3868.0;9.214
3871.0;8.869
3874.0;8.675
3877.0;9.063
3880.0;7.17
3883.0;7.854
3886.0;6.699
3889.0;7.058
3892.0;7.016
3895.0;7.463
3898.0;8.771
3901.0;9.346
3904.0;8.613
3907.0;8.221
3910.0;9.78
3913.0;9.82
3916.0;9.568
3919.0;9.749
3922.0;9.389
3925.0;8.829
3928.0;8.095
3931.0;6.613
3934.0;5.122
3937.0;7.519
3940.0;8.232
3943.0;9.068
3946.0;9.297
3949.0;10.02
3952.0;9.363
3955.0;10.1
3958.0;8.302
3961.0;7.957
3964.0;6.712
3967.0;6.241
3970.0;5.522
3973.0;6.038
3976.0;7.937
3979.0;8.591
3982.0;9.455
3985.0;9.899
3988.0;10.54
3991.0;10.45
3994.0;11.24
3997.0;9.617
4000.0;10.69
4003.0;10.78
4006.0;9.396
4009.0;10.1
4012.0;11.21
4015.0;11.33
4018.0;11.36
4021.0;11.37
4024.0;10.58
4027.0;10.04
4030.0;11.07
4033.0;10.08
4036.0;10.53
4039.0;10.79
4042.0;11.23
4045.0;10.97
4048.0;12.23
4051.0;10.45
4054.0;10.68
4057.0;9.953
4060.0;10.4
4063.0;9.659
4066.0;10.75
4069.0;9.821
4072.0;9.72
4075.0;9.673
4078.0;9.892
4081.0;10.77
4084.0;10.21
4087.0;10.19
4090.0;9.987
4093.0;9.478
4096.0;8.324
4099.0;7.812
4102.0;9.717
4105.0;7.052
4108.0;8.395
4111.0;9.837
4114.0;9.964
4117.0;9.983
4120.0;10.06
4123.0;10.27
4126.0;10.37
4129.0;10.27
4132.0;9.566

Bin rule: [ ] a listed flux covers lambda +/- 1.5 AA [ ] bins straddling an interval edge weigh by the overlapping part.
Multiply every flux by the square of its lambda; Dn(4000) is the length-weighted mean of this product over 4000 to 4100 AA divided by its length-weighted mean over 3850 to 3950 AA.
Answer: 1.3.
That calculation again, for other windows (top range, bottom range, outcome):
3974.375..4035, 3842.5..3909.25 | 1.30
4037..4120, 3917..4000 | 1.23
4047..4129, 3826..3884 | 1.36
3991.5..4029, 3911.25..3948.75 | 1.30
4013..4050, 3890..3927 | 1.32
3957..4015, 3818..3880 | 1.19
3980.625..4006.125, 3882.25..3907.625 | 1.37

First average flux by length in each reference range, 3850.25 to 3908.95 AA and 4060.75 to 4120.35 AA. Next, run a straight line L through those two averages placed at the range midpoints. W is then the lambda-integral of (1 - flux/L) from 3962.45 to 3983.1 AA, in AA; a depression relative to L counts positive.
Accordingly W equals 4.1 AA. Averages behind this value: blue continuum 8.45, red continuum 9.57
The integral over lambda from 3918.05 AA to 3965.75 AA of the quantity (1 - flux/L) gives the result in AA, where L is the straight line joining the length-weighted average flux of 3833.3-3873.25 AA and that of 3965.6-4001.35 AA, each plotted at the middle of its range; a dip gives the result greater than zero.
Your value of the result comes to 1.9 AA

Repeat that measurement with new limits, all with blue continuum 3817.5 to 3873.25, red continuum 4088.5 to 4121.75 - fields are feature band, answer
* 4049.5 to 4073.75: -3.2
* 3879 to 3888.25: 1.2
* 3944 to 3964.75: -0.8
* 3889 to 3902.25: 0.6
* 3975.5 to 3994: -2.2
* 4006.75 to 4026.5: -4.6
